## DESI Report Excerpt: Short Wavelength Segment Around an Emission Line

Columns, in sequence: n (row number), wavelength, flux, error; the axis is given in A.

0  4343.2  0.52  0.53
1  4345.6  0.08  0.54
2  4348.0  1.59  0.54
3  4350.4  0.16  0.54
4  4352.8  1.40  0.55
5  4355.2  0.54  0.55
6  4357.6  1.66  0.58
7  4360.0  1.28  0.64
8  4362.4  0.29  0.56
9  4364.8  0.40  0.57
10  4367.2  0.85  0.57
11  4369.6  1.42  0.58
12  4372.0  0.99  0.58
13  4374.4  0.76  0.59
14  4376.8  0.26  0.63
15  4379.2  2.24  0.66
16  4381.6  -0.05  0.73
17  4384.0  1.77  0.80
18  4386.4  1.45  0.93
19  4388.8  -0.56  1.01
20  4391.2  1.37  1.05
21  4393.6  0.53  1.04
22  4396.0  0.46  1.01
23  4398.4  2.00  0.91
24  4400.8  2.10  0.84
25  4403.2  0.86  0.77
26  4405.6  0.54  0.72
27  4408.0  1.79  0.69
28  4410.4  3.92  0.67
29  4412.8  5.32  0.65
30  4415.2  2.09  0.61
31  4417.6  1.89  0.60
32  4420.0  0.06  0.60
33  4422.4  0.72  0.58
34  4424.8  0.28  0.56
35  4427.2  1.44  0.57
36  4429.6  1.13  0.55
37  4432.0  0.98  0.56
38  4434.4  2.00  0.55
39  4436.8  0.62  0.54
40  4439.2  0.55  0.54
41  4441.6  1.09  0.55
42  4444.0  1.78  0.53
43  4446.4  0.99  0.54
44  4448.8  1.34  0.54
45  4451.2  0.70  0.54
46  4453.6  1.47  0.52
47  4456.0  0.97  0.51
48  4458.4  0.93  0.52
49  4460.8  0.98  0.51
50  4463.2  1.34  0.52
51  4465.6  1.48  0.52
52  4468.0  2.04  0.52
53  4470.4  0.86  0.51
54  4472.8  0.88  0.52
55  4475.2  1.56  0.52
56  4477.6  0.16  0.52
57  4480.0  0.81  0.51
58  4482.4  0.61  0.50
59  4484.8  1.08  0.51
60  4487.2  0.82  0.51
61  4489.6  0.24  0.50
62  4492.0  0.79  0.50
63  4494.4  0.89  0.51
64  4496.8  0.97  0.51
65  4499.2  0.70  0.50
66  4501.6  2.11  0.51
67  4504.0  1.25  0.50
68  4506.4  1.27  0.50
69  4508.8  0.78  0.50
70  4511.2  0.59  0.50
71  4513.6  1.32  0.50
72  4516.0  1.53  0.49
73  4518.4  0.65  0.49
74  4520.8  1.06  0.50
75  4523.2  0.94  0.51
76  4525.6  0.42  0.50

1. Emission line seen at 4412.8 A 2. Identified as [O II]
